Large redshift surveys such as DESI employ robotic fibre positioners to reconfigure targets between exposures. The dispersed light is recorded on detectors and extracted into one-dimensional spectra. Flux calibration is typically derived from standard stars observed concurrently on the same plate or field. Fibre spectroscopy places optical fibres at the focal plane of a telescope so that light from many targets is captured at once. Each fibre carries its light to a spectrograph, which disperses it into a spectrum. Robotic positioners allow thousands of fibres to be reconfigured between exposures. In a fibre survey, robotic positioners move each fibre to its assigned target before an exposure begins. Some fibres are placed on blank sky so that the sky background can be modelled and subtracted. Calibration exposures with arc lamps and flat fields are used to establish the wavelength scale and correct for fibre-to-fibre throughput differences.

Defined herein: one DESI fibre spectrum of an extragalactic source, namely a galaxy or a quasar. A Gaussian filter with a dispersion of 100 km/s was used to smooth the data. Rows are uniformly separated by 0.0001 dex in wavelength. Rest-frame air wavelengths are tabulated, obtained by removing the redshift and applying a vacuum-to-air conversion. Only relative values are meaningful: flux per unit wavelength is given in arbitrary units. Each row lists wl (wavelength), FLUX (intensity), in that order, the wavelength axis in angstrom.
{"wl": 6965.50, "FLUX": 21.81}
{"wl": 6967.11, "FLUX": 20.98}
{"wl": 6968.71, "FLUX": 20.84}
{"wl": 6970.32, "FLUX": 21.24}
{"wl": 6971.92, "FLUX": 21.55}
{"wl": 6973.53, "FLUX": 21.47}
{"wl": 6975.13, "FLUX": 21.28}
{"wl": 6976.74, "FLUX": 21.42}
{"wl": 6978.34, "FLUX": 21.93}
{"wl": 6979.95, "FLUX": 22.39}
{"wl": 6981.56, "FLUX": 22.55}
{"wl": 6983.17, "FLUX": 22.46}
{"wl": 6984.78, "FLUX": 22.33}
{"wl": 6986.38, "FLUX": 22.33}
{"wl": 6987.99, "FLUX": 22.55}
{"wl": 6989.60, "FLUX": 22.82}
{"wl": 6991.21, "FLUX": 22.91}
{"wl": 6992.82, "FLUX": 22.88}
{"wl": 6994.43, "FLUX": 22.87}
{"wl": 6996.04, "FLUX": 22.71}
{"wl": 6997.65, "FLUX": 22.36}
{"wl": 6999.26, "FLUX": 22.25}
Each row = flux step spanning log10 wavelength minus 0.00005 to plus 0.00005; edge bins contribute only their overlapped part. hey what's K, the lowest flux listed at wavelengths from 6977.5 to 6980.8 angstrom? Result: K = 21.93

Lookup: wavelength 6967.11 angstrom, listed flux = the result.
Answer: 20.98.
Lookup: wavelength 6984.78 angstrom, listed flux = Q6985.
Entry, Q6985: 22.33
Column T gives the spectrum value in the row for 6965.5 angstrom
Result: 21.81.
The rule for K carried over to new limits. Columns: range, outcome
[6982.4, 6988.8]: 22.33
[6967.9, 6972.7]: 20.84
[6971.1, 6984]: 21.28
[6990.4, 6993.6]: 22.88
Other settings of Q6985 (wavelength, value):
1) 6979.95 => 22.39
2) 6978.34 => 21.93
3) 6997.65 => 22.36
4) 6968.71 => 20.84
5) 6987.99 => 22.55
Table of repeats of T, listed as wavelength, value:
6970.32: 21.24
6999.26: 22.25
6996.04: 22.71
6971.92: 21.55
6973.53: 21.47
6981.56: 22.55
